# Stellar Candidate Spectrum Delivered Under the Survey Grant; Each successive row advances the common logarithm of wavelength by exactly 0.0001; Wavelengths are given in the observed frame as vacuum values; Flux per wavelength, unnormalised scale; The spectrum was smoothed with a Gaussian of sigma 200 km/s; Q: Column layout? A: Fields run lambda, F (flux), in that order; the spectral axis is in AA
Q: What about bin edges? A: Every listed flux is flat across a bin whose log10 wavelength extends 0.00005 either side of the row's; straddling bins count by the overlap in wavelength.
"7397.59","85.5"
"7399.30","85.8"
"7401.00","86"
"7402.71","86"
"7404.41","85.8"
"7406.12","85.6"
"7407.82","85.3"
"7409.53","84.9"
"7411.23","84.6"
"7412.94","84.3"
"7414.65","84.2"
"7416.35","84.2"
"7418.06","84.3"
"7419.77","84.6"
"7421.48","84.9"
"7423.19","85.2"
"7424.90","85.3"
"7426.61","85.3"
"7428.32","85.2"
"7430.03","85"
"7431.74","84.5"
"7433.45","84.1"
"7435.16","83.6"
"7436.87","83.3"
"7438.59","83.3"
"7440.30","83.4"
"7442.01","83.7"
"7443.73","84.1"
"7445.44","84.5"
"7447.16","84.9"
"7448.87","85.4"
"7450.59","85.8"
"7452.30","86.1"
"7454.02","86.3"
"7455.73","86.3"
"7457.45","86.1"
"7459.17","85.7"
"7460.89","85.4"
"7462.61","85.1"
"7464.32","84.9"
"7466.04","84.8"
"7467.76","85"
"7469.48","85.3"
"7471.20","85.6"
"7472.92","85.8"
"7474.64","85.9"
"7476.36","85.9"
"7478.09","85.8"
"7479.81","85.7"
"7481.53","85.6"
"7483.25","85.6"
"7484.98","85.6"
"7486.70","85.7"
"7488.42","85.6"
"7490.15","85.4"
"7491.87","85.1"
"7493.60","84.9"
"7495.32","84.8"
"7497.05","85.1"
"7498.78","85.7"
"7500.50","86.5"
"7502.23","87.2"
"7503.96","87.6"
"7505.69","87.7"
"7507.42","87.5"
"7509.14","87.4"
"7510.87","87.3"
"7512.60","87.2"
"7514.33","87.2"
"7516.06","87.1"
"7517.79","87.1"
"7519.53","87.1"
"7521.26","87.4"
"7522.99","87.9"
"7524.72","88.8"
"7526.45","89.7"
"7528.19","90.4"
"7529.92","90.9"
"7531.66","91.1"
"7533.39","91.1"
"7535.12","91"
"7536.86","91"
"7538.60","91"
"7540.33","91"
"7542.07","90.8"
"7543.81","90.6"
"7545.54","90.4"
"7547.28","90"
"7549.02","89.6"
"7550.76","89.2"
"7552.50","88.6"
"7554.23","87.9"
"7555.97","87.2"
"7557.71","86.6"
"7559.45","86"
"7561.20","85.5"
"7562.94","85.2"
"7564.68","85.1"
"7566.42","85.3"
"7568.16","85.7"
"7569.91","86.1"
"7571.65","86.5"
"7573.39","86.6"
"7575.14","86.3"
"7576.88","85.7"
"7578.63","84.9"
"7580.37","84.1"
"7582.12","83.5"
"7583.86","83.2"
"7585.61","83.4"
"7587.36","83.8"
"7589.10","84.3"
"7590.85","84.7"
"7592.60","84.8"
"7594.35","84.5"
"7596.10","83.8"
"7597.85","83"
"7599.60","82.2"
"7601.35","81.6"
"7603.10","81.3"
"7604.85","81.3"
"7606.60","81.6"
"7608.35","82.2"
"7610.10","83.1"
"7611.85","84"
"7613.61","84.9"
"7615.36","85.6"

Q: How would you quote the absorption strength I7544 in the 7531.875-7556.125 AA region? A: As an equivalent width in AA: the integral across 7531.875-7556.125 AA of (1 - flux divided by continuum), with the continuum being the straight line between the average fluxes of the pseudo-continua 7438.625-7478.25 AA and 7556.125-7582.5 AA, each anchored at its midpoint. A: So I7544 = -1.3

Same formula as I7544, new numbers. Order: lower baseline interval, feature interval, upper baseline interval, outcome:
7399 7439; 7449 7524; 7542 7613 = -1.0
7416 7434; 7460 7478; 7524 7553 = 0.3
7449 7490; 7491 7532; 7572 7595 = -1.0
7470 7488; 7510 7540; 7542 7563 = -0.6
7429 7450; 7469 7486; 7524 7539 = 0.2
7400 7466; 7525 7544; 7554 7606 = -1.4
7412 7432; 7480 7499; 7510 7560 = 0.4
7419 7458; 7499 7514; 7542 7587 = -0.3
